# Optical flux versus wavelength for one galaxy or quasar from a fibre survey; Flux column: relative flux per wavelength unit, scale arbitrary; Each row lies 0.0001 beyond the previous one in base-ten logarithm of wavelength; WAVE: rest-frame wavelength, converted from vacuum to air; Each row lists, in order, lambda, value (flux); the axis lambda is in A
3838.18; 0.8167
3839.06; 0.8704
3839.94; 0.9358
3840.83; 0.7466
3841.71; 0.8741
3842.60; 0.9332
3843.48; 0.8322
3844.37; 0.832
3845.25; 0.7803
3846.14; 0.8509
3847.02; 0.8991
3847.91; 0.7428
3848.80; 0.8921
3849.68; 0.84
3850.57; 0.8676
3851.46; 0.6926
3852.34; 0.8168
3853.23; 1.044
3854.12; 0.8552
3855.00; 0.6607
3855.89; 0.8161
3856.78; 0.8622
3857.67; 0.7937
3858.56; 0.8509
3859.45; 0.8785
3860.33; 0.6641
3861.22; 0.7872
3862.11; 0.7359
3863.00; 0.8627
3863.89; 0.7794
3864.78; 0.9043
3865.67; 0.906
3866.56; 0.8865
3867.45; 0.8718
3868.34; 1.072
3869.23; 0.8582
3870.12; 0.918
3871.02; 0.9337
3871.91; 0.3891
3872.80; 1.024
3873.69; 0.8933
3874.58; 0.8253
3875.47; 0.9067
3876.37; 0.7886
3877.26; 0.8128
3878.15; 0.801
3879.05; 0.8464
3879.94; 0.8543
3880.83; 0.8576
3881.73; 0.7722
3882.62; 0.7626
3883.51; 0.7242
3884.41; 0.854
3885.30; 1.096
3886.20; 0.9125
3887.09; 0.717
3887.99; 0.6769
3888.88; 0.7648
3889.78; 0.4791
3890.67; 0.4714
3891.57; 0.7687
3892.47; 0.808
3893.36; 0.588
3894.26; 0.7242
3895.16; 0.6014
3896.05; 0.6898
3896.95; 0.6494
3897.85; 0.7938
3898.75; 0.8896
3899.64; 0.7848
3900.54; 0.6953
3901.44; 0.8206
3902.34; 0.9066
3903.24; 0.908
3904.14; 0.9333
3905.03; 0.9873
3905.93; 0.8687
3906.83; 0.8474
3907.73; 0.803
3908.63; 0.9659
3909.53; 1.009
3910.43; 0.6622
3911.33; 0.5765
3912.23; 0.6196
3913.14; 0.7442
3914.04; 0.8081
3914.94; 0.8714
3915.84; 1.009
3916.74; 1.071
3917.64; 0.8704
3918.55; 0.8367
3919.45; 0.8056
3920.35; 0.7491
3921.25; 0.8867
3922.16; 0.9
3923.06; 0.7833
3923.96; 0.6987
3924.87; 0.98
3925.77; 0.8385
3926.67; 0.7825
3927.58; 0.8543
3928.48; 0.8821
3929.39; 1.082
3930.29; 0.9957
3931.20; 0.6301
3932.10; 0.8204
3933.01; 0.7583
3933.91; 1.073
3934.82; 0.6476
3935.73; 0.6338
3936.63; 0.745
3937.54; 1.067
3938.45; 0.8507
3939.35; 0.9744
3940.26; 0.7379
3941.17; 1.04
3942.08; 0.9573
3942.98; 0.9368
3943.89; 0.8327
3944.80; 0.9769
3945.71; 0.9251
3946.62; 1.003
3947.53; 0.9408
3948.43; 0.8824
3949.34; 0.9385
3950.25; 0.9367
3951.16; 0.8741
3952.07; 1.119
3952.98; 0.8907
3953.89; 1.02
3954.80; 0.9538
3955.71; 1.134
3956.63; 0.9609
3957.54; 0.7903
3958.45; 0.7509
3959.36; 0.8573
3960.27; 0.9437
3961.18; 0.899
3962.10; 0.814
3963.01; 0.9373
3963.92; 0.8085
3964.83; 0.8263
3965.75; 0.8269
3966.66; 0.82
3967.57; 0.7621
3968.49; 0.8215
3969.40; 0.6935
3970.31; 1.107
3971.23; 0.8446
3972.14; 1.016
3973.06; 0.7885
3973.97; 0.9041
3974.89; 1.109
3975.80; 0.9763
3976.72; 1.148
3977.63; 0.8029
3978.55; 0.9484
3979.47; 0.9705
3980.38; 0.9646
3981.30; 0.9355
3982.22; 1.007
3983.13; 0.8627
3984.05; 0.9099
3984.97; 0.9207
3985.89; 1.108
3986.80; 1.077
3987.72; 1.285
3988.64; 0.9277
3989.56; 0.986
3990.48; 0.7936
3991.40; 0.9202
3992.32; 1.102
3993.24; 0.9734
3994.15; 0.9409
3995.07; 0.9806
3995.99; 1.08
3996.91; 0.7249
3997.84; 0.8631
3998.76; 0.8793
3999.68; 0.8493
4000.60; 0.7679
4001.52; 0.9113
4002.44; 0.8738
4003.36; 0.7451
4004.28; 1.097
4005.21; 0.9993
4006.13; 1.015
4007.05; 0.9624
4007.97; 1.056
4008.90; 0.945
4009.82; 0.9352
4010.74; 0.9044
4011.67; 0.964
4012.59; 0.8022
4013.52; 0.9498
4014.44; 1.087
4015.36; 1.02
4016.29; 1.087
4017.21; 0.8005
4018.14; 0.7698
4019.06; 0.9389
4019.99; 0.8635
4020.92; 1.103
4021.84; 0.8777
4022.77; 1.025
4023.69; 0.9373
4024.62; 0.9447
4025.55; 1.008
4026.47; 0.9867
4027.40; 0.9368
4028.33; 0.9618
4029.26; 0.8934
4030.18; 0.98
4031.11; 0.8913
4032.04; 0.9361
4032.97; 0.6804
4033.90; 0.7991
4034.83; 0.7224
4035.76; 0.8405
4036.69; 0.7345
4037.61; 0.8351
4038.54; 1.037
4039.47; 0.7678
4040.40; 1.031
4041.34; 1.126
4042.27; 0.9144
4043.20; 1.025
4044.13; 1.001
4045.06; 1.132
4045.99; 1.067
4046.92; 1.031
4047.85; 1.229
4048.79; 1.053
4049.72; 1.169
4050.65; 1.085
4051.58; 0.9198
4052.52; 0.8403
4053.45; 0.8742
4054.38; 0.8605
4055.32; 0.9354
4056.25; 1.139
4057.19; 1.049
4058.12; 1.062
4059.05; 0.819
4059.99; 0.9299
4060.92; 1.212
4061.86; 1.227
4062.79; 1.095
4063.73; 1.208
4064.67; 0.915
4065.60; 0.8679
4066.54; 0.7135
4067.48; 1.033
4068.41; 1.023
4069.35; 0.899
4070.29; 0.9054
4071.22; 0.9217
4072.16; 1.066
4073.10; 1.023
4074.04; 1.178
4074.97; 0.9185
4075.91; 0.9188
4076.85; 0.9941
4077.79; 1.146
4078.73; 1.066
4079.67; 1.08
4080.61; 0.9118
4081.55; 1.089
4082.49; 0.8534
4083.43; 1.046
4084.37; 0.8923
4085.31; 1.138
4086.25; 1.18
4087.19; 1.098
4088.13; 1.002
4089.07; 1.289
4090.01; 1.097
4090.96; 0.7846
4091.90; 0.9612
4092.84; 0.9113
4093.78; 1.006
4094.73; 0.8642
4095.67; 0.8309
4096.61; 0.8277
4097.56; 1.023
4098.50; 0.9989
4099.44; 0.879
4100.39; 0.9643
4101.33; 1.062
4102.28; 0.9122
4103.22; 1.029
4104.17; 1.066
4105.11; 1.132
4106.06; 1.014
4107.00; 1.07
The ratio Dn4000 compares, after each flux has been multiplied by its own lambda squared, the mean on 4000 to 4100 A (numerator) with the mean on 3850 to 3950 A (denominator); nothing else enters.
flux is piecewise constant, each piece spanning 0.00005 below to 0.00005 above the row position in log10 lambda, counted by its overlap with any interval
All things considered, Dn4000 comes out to 1.3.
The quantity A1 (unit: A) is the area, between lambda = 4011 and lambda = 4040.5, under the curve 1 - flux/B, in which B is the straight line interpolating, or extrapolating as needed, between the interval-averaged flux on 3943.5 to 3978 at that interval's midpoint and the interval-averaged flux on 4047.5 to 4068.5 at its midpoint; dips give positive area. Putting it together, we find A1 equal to 1.98 A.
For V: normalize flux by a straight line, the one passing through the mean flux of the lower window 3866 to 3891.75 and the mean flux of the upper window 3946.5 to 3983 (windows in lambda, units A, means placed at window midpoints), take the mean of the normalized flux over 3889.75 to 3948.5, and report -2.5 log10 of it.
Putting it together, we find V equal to 0.04 mag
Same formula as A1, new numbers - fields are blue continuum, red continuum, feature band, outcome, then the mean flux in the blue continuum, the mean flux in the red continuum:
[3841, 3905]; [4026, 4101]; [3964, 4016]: -1.2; 0.812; 0.98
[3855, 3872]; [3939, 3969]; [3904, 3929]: 0.9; 0.834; 0.905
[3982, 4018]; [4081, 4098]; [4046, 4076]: -0.8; 0.95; 0.993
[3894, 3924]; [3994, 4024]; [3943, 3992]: -2.5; 0.819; 0.932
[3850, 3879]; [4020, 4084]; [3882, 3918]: 2.9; 0.836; 0.977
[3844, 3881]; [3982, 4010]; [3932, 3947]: 0.4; 0.837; 0.951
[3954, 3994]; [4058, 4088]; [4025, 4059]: 1.0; 0.931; 1.01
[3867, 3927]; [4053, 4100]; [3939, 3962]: -1.7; 0.812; 0.995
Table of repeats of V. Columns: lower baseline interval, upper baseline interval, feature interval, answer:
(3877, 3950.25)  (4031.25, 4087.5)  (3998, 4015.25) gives 0.00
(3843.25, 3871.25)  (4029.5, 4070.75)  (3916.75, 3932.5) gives 0.04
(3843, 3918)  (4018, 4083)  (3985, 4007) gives -0.03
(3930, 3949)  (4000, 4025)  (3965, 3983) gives -0.01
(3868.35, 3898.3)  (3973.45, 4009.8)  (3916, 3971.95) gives -0.01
